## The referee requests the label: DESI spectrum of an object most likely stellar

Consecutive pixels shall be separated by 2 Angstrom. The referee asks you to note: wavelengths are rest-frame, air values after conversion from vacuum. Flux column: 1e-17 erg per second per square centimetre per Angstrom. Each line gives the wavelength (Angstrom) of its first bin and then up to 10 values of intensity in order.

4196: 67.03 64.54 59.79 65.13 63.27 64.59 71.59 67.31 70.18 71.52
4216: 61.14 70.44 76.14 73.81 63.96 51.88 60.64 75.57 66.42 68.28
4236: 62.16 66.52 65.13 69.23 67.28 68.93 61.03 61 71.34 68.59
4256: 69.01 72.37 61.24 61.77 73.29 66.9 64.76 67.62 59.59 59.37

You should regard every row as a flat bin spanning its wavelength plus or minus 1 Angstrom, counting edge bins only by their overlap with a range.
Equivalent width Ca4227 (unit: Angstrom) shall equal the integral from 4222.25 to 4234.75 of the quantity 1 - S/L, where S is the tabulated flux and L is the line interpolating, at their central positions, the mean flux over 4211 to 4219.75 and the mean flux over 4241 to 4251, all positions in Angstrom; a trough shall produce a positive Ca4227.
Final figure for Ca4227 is 0.5 Angstrom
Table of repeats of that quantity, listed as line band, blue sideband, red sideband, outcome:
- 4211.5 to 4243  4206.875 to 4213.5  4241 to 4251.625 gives 0.4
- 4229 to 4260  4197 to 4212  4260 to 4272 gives -0.8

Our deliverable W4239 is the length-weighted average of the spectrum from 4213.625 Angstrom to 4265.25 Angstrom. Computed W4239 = 66.8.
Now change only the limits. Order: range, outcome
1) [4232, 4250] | 65.8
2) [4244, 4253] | 65.8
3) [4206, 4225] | 69.3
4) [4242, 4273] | 66.4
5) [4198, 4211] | 65.2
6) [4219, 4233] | 66.9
